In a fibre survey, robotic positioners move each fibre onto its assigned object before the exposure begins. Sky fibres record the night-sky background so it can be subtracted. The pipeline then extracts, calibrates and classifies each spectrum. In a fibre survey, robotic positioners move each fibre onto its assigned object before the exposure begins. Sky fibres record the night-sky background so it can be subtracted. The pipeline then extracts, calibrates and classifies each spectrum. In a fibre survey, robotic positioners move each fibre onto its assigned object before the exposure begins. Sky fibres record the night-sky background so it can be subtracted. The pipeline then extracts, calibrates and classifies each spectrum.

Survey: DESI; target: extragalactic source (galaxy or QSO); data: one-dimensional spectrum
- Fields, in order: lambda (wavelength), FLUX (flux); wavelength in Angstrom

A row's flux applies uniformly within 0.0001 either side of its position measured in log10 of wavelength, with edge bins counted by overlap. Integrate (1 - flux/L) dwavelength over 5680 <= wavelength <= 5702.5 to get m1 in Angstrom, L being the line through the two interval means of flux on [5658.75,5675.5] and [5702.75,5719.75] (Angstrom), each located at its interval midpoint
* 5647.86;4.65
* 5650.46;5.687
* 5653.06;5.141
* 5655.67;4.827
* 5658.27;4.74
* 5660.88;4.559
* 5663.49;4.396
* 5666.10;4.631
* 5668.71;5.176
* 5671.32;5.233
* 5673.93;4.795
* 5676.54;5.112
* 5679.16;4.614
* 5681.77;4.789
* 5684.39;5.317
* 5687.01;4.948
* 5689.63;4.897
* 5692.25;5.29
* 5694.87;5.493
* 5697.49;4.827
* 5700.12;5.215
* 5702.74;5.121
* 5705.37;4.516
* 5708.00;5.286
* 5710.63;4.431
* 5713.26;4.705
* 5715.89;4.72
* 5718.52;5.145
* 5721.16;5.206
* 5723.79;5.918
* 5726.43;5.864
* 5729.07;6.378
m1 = -1.29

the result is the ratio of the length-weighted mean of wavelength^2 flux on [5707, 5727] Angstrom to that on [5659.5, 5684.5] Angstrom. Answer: 1.1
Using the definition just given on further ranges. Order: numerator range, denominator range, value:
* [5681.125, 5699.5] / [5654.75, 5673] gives 1.07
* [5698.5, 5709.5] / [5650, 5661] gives 1.02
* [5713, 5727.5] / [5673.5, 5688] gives 1.09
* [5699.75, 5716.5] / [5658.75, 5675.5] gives 1.02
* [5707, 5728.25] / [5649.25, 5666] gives 1.09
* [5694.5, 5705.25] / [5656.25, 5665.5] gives 1.12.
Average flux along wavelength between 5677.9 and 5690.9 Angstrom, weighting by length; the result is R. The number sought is 4.91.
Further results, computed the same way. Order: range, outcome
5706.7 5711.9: 4.86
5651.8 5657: 4.98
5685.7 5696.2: 5.16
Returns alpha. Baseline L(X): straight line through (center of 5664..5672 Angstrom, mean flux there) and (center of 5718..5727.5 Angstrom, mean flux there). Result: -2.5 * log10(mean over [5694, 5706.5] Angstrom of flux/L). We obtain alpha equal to 0.06 mag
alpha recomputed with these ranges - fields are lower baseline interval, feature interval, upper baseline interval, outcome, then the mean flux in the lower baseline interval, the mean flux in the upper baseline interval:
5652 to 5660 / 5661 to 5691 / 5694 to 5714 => 0.003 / 4.87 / 4.94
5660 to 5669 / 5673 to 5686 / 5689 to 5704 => -0.011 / 4.64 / 5.15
